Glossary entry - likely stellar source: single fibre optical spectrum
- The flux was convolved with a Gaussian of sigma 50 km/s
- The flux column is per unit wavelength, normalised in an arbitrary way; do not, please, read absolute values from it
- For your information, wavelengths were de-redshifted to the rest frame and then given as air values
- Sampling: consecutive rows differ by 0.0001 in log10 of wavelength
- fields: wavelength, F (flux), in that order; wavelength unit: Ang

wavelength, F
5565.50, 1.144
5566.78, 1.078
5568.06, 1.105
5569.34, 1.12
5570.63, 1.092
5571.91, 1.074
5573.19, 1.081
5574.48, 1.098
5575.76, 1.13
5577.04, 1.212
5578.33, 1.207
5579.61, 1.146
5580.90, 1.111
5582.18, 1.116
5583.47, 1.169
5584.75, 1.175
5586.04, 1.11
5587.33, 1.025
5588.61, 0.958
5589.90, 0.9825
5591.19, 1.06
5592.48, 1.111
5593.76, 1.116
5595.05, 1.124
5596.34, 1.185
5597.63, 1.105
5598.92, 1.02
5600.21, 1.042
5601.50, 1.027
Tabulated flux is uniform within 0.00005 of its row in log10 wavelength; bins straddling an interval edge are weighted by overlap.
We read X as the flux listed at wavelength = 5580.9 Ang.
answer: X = 1.111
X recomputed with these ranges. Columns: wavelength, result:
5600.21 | 1.042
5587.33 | 1.025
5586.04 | 1.11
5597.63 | 1.105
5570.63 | 1.092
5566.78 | 1.078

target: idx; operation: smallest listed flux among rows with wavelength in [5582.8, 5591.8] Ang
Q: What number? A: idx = 0.958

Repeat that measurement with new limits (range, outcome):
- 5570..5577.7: 1.074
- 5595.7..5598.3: 1.105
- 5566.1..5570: 1.078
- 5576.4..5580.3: 1.146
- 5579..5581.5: 1.111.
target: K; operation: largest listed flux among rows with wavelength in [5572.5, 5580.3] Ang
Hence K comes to 1.212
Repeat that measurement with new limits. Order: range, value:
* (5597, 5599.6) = 1.105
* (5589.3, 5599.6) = 1.185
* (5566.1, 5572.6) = 1.12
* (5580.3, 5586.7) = 1.175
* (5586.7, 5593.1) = 1.111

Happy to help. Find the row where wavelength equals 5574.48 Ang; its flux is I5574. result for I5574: 1.098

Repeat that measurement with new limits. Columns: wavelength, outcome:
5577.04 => 1.212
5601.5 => 1.027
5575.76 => 1.13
